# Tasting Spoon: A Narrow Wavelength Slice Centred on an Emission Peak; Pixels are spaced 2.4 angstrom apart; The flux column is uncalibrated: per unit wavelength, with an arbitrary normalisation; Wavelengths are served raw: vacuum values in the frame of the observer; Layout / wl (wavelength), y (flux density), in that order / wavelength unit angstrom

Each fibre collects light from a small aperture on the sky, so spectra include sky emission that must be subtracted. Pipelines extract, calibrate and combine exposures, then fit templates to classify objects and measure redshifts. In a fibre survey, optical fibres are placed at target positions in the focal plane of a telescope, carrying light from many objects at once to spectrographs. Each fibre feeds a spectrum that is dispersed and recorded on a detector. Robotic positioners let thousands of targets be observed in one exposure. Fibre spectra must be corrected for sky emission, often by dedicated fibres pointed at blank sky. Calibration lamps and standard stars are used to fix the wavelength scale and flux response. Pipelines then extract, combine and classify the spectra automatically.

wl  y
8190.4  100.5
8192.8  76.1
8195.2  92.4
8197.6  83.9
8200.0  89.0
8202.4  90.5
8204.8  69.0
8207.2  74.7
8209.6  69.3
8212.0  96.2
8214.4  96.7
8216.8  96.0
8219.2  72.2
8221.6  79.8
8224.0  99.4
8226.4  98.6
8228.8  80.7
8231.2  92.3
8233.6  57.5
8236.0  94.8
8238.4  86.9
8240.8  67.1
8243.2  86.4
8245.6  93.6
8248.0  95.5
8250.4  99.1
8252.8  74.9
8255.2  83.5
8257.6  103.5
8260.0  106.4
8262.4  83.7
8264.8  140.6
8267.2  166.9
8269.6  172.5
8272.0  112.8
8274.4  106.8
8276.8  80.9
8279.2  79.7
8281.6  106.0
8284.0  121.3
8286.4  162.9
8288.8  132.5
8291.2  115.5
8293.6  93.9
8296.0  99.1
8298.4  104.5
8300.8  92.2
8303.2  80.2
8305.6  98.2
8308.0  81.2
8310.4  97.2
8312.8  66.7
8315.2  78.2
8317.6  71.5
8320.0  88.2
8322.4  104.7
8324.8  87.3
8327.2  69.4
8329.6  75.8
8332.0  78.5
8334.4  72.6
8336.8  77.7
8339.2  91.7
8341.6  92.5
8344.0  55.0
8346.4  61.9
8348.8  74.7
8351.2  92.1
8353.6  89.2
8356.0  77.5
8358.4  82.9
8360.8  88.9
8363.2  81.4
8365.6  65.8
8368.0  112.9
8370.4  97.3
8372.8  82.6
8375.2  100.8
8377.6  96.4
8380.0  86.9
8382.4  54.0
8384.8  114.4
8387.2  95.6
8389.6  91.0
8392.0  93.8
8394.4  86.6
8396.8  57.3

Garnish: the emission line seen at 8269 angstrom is [S II]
